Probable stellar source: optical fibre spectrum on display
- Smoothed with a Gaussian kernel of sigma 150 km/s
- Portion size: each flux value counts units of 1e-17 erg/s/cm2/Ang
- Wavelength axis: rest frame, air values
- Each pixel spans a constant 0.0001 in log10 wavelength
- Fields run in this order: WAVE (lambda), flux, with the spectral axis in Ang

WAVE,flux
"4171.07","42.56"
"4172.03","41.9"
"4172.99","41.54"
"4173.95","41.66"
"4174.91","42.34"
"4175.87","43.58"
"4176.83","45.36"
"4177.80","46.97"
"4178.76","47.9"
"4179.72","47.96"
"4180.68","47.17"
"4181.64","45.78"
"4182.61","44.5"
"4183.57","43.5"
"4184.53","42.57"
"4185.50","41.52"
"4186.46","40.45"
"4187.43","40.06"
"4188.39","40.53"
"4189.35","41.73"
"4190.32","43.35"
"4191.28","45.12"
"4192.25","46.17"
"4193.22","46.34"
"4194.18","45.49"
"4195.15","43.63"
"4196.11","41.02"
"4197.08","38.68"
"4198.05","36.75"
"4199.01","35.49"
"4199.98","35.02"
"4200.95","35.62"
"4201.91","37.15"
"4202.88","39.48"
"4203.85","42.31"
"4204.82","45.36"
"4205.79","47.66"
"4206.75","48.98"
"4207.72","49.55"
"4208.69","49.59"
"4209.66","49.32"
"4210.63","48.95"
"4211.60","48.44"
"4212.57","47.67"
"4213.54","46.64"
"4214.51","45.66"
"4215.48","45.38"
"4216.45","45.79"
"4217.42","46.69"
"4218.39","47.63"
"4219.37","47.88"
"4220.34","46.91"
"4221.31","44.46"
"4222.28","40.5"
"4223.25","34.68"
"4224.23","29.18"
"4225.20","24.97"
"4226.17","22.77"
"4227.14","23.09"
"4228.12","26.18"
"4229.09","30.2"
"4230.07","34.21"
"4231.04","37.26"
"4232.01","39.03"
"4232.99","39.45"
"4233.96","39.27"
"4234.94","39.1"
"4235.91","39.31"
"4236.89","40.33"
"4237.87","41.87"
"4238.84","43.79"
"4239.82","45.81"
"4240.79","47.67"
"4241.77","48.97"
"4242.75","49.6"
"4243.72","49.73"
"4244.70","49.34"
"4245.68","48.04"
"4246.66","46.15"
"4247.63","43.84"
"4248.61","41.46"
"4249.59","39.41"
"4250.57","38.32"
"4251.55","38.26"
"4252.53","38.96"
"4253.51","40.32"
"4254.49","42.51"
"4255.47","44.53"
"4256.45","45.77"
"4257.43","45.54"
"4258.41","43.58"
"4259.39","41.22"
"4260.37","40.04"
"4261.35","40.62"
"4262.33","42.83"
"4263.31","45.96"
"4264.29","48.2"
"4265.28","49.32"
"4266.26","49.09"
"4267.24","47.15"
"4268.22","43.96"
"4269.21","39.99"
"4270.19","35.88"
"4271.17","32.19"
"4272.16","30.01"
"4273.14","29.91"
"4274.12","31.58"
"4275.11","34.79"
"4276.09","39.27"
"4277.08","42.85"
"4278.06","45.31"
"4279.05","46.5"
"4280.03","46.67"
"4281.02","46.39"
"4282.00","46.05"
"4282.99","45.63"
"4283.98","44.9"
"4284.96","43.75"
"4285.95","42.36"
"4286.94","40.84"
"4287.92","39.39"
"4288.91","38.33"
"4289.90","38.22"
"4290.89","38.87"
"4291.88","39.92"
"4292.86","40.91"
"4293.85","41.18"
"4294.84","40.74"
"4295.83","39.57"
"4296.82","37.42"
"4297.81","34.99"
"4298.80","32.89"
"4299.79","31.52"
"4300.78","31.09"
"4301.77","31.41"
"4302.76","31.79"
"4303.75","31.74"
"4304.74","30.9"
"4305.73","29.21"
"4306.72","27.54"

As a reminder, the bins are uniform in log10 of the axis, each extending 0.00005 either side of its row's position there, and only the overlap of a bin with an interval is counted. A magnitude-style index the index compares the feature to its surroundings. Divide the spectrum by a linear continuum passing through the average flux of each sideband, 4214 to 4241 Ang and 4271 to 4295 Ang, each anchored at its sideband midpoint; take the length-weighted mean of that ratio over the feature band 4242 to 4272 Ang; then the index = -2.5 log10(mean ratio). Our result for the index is -0.096 mag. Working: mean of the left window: 38.8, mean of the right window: 40.4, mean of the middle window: 43.3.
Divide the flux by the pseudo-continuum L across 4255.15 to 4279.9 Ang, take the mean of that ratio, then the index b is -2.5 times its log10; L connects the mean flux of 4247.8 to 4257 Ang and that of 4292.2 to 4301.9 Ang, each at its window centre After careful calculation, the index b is -0.05 mag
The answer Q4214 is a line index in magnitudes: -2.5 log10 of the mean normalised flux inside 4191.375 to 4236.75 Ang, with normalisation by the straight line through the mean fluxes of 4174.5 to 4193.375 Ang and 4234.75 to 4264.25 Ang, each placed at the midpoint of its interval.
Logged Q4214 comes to 0.08 mag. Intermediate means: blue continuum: 44.1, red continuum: 43.6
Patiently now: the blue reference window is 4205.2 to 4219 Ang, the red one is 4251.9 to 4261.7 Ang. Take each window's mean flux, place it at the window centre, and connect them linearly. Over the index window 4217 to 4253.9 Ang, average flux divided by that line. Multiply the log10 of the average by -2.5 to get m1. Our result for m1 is 0.12 mag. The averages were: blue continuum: 47.7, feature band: 40.1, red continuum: 42.3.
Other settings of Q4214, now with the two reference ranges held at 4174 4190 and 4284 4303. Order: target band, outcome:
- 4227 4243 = 0.04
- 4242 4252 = -0.11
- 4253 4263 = -0.08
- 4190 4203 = 0.06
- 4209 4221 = -0.13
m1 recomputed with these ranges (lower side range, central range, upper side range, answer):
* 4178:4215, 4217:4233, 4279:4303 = 0.18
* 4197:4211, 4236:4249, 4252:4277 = -0.10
